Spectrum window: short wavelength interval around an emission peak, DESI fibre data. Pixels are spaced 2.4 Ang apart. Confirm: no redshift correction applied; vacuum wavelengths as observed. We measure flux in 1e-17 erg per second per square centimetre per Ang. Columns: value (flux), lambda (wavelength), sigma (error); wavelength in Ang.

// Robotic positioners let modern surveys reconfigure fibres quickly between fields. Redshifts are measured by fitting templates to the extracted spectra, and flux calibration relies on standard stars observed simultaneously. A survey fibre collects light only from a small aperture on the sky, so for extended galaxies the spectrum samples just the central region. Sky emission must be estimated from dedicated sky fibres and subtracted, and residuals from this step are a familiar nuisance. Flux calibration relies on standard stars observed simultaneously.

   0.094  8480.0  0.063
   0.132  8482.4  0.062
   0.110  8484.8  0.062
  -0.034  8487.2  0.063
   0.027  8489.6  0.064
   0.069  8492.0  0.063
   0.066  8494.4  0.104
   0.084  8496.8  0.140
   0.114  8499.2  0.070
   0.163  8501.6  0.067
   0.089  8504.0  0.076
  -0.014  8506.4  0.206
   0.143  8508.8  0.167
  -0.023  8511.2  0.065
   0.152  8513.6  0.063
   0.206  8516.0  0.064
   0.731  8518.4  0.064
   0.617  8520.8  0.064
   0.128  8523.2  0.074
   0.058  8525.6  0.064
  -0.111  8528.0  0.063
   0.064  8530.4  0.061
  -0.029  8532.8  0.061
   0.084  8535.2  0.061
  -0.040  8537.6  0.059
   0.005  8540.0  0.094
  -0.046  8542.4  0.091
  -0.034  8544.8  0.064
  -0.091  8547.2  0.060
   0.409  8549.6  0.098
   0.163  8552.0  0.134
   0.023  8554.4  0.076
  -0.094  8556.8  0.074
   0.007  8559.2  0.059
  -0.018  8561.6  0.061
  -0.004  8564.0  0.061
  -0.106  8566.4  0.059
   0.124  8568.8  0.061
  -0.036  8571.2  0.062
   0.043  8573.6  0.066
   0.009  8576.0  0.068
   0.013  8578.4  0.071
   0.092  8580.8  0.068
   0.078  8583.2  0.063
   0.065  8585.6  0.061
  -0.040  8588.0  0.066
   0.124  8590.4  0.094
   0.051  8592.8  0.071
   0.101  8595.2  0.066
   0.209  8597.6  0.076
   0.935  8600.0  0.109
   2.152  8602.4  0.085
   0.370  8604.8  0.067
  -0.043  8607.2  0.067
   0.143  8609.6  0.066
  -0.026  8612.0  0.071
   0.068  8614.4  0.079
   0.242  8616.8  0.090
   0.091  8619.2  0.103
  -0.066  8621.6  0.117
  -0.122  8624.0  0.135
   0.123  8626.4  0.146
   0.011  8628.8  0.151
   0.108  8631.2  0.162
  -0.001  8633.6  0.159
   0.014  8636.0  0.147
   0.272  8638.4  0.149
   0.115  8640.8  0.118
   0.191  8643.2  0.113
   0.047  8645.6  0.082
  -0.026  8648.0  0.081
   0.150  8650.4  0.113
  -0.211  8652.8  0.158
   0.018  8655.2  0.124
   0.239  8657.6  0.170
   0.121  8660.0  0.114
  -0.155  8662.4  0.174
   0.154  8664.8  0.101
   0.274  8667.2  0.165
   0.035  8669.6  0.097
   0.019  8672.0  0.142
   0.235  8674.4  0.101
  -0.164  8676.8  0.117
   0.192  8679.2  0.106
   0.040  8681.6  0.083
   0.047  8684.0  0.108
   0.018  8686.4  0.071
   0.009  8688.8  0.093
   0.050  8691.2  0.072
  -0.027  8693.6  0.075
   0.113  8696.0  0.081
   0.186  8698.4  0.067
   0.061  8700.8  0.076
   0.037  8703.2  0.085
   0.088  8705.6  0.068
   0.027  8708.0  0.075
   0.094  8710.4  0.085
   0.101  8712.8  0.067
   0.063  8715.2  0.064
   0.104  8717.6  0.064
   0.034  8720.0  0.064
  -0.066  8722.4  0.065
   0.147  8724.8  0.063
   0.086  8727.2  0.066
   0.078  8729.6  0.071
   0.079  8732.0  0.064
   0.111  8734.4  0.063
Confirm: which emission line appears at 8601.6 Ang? [O III] 5007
